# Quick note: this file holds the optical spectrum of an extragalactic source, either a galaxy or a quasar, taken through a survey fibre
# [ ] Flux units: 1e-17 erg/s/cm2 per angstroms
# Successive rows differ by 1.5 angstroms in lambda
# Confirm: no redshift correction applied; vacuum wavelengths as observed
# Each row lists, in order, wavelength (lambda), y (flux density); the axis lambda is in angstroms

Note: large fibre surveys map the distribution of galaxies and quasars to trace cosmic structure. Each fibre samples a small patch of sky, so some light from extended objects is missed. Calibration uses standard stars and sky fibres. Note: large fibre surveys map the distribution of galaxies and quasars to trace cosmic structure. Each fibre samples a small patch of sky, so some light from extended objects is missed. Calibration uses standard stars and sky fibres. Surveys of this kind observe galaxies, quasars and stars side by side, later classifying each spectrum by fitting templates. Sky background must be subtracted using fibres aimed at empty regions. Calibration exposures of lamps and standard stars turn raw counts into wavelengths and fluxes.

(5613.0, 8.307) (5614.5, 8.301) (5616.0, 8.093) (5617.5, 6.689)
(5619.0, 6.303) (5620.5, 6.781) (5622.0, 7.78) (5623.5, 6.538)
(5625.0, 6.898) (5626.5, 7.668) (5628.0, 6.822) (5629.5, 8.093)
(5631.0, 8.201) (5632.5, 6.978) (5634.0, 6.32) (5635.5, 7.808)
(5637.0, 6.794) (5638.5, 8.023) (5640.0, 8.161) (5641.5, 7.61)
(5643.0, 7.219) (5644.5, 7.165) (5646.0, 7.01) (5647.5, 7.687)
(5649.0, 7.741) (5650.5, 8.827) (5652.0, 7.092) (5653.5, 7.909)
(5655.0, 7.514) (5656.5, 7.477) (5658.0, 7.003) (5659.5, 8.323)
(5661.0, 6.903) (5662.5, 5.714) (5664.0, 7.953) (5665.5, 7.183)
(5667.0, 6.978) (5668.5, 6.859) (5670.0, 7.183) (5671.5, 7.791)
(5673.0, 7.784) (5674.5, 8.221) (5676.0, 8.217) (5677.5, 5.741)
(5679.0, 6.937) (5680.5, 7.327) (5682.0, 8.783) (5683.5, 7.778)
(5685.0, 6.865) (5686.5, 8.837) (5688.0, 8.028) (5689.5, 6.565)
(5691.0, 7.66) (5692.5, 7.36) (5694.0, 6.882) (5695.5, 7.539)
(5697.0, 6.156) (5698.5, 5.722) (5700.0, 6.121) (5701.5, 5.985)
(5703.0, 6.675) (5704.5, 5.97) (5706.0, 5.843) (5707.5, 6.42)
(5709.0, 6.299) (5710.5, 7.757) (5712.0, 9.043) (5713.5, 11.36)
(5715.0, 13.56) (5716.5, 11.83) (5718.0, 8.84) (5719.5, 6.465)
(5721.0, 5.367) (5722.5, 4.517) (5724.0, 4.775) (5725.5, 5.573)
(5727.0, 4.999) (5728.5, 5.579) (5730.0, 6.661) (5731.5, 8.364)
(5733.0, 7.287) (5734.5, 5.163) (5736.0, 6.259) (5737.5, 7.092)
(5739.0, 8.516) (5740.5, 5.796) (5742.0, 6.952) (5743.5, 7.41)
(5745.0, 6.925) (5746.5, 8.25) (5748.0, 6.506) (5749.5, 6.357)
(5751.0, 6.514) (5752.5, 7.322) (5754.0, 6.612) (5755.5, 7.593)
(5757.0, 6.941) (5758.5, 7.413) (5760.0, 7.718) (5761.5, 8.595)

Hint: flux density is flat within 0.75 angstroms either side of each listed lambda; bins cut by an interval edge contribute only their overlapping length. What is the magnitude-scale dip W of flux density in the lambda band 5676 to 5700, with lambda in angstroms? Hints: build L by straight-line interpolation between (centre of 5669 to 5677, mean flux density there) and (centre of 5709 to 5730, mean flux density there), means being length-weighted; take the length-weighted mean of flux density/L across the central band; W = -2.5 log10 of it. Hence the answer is 0.070 mag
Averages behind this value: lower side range 7.74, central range 7.21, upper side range 7.58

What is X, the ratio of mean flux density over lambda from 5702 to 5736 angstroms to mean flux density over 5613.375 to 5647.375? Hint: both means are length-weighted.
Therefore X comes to 0.98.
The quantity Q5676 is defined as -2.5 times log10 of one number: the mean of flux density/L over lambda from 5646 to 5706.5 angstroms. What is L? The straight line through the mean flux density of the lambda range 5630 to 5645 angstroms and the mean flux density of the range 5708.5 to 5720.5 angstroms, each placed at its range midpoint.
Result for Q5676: 0.159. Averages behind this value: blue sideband 7.44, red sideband 9.37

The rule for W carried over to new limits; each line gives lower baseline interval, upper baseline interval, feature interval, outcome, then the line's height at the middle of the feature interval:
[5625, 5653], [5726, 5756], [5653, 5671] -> 0.01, 7.34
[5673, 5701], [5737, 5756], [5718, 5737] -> 0.18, 7.12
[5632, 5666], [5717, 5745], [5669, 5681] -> -0.04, 7.12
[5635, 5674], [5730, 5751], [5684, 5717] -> -0.07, 7.19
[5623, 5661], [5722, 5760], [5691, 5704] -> 0.06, 7.01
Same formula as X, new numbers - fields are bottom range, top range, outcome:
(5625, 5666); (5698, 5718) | 1.07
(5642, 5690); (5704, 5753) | 0.96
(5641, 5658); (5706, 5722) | 1.13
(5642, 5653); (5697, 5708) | 0.81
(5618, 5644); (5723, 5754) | 0.91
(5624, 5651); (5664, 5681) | 0.98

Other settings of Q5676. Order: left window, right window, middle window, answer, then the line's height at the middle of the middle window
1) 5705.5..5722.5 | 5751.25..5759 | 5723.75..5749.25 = 0.15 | 7.66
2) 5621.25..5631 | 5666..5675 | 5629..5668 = -0.01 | 7.41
